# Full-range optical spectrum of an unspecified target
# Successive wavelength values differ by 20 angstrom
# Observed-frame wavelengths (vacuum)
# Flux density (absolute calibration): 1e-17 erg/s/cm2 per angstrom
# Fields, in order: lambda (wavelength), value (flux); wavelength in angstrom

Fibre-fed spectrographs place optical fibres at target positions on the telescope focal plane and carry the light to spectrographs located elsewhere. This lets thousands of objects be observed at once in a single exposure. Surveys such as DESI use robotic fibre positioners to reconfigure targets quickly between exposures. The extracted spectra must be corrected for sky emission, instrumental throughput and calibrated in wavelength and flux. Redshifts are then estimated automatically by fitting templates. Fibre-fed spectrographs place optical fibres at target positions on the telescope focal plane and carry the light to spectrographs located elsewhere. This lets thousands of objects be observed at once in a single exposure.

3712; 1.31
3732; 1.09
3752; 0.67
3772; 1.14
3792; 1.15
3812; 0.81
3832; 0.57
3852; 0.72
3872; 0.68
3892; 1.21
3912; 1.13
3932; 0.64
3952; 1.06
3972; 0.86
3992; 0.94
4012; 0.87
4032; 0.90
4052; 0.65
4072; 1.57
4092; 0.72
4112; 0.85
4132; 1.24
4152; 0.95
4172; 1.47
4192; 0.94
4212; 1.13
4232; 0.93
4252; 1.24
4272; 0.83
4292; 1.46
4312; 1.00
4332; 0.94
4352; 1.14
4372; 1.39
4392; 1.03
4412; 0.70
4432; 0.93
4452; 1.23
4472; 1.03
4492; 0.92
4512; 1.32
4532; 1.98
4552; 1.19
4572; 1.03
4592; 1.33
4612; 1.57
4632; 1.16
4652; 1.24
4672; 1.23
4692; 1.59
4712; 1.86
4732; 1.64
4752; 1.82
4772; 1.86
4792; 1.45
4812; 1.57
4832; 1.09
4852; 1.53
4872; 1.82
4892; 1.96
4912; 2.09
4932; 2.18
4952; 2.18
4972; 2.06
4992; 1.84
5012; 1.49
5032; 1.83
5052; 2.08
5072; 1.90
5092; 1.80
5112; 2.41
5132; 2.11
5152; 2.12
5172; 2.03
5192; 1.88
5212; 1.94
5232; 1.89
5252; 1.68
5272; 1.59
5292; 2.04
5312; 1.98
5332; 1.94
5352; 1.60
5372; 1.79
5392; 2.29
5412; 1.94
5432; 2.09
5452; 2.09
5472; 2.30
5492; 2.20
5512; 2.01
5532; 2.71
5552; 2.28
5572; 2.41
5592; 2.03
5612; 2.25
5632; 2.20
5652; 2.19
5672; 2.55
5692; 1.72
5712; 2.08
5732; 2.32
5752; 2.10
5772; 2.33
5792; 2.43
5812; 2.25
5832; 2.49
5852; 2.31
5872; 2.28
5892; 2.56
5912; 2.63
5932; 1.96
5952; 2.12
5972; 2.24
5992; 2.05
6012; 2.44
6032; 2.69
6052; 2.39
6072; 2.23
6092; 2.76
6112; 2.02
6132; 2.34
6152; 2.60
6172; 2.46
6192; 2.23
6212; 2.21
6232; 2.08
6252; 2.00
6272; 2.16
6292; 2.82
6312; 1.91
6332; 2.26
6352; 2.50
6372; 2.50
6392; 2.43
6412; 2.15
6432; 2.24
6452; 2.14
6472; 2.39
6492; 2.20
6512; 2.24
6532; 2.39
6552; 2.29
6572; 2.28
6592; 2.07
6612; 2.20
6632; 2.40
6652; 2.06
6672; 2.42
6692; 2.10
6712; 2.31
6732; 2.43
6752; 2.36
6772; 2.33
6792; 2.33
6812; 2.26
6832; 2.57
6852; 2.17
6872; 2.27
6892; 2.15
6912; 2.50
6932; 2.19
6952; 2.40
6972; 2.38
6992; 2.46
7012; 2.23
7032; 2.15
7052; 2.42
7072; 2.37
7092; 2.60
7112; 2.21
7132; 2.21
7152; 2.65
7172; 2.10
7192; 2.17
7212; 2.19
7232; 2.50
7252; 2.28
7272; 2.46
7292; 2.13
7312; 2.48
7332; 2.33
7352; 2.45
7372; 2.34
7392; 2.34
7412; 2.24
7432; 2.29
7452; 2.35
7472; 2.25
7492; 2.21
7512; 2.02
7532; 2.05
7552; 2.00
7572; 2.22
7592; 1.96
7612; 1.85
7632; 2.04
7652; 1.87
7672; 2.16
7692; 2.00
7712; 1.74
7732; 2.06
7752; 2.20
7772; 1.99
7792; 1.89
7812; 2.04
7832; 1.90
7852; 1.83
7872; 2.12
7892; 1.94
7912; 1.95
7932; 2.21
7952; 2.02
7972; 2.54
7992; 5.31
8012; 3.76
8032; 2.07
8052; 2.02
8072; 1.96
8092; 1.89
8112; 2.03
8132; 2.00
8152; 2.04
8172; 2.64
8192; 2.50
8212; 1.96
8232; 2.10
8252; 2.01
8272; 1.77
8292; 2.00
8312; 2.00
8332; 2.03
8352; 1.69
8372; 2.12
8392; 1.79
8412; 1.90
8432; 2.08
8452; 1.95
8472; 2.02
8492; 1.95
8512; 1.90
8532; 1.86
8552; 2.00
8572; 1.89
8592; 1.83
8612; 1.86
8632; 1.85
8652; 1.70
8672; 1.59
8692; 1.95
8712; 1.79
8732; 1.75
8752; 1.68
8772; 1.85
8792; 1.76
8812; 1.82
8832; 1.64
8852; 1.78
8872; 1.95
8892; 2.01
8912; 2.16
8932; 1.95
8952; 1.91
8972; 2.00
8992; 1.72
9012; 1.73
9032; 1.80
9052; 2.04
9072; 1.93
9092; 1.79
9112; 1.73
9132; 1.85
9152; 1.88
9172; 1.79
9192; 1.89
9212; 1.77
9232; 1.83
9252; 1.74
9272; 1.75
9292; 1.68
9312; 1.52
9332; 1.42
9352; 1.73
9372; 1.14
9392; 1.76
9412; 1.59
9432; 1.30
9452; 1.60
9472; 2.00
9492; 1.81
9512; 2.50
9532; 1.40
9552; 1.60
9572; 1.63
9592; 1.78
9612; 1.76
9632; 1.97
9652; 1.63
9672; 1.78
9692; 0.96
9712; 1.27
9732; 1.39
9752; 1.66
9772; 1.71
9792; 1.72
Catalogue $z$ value 0.217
